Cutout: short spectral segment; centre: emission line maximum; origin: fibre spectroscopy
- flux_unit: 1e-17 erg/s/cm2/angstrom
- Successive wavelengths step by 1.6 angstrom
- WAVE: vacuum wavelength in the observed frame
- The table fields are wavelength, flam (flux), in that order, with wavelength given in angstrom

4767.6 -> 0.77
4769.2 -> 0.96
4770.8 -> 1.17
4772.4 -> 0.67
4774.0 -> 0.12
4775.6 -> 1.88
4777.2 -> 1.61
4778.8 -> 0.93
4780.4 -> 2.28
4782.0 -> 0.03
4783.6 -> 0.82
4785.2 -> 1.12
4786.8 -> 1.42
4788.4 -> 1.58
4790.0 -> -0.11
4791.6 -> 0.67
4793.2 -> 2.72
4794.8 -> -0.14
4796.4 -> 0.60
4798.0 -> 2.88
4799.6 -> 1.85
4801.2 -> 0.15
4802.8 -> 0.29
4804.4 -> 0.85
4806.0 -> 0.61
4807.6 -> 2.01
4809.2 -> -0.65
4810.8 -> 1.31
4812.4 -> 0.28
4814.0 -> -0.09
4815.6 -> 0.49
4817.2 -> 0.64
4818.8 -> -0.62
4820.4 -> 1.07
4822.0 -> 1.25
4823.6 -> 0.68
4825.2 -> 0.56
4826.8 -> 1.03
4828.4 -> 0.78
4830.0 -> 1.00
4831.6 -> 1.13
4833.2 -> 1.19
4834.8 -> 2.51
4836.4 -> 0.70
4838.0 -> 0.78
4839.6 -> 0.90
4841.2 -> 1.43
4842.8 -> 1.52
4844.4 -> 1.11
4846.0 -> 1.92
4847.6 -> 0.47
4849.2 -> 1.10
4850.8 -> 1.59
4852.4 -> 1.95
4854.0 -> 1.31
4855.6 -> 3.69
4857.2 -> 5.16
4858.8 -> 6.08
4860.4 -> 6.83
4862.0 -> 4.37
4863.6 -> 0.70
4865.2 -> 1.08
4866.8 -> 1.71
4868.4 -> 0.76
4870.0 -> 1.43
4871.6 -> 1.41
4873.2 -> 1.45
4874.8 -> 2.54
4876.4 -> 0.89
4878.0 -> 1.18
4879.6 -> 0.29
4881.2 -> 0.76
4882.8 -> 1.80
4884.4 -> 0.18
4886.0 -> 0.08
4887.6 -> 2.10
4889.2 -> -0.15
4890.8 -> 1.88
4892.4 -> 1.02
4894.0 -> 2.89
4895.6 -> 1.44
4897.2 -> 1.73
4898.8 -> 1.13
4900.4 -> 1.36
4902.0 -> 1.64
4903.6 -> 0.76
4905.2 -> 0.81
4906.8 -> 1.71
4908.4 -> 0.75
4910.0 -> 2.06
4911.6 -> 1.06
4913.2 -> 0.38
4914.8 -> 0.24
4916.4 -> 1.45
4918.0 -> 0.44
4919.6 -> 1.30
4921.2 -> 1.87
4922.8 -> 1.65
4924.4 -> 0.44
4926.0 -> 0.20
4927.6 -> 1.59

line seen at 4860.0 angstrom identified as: [O II] 3727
